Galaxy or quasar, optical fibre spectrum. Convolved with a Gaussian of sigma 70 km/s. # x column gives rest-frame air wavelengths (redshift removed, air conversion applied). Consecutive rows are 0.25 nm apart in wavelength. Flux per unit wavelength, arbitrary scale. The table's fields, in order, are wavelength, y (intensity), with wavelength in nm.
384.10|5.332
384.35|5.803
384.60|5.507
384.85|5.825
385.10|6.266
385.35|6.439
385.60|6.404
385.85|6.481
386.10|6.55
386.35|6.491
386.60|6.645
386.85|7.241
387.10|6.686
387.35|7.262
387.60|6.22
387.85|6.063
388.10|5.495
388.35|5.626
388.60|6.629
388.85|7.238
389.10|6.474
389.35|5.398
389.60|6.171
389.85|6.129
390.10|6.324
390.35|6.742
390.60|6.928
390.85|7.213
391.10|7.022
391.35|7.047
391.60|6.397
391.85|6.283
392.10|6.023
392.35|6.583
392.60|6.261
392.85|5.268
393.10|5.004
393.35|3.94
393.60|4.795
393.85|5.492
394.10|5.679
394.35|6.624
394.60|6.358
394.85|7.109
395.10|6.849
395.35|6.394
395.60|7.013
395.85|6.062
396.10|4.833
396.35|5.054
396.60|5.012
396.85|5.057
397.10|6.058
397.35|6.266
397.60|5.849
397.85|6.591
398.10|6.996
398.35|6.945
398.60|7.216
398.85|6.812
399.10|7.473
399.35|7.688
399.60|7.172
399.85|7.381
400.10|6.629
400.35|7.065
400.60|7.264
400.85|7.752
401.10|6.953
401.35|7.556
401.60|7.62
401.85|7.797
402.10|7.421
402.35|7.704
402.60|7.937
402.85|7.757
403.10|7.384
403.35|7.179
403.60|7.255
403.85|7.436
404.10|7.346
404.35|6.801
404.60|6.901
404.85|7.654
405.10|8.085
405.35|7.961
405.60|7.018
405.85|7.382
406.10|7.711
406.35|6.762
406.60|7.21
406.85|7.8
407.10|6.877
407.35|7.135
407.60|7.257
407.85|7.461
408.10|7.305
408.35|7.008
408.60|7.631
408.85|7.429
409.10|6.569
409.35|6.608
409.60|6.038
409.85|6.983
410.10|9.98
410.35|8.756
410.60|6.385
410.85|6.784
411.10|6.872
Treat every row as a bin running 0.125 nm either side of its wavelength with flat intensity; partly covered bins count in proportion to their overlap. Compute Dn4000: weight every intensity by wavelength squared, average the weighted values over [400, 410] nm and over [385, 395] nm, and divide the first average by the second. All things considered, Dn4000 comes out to 1.25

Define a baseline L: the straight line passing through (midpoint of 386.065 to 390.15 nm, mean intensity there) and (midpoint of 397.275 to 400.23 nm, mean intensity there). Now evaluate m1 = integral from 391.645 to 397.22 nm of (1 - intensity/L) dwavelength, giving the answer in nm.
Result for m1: 0.74 nm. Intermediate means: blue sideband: 6.39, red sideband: 6.93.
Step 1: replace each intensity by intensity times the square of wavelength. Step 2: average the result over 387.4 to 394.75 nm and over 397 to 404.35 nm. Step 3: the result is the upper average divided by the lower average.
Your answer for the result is 1.23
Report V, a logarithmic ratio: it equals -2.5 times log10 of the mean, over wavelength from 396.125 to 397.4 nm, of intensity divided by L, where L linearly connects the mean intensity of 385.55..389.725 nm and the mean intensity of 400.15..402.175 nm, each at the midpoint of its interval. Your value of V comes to 0.30 mag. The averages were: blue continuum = 6.42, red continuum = 7.4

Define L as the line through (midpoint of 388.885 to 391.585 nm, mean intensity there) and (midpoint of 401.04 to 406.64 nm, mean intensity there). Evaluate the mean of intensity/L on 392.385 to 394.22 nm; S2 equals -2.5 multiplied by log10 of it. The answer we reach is 0.27 mag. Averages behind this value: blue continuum 6.56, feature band 5.27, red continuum 7.44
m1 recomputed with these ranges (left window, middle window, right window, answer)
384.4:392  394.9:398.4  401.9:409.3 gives 0.41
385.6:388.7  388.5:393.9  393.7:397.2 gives 0.05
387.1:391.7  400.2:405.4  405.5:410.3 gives -0.29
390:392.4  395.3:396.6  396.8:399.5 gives 0.18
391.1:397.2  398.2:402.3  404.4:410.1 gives -0.48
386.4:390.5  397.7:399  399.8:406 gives 0.04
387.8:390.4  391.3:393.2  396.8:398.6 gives 0.05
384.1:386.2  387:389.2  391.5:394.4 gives -0.17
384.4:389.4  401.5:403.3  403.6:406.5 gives -0.11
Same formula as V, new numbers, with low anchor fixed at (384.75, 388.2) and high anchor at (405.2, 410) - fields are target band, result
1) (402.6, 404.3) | -0.06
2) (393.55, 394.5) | 0.17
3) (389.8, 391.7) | -0.03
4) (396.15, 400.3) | 0.06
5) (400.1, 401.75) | -0.06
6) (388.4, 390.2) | 0.04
